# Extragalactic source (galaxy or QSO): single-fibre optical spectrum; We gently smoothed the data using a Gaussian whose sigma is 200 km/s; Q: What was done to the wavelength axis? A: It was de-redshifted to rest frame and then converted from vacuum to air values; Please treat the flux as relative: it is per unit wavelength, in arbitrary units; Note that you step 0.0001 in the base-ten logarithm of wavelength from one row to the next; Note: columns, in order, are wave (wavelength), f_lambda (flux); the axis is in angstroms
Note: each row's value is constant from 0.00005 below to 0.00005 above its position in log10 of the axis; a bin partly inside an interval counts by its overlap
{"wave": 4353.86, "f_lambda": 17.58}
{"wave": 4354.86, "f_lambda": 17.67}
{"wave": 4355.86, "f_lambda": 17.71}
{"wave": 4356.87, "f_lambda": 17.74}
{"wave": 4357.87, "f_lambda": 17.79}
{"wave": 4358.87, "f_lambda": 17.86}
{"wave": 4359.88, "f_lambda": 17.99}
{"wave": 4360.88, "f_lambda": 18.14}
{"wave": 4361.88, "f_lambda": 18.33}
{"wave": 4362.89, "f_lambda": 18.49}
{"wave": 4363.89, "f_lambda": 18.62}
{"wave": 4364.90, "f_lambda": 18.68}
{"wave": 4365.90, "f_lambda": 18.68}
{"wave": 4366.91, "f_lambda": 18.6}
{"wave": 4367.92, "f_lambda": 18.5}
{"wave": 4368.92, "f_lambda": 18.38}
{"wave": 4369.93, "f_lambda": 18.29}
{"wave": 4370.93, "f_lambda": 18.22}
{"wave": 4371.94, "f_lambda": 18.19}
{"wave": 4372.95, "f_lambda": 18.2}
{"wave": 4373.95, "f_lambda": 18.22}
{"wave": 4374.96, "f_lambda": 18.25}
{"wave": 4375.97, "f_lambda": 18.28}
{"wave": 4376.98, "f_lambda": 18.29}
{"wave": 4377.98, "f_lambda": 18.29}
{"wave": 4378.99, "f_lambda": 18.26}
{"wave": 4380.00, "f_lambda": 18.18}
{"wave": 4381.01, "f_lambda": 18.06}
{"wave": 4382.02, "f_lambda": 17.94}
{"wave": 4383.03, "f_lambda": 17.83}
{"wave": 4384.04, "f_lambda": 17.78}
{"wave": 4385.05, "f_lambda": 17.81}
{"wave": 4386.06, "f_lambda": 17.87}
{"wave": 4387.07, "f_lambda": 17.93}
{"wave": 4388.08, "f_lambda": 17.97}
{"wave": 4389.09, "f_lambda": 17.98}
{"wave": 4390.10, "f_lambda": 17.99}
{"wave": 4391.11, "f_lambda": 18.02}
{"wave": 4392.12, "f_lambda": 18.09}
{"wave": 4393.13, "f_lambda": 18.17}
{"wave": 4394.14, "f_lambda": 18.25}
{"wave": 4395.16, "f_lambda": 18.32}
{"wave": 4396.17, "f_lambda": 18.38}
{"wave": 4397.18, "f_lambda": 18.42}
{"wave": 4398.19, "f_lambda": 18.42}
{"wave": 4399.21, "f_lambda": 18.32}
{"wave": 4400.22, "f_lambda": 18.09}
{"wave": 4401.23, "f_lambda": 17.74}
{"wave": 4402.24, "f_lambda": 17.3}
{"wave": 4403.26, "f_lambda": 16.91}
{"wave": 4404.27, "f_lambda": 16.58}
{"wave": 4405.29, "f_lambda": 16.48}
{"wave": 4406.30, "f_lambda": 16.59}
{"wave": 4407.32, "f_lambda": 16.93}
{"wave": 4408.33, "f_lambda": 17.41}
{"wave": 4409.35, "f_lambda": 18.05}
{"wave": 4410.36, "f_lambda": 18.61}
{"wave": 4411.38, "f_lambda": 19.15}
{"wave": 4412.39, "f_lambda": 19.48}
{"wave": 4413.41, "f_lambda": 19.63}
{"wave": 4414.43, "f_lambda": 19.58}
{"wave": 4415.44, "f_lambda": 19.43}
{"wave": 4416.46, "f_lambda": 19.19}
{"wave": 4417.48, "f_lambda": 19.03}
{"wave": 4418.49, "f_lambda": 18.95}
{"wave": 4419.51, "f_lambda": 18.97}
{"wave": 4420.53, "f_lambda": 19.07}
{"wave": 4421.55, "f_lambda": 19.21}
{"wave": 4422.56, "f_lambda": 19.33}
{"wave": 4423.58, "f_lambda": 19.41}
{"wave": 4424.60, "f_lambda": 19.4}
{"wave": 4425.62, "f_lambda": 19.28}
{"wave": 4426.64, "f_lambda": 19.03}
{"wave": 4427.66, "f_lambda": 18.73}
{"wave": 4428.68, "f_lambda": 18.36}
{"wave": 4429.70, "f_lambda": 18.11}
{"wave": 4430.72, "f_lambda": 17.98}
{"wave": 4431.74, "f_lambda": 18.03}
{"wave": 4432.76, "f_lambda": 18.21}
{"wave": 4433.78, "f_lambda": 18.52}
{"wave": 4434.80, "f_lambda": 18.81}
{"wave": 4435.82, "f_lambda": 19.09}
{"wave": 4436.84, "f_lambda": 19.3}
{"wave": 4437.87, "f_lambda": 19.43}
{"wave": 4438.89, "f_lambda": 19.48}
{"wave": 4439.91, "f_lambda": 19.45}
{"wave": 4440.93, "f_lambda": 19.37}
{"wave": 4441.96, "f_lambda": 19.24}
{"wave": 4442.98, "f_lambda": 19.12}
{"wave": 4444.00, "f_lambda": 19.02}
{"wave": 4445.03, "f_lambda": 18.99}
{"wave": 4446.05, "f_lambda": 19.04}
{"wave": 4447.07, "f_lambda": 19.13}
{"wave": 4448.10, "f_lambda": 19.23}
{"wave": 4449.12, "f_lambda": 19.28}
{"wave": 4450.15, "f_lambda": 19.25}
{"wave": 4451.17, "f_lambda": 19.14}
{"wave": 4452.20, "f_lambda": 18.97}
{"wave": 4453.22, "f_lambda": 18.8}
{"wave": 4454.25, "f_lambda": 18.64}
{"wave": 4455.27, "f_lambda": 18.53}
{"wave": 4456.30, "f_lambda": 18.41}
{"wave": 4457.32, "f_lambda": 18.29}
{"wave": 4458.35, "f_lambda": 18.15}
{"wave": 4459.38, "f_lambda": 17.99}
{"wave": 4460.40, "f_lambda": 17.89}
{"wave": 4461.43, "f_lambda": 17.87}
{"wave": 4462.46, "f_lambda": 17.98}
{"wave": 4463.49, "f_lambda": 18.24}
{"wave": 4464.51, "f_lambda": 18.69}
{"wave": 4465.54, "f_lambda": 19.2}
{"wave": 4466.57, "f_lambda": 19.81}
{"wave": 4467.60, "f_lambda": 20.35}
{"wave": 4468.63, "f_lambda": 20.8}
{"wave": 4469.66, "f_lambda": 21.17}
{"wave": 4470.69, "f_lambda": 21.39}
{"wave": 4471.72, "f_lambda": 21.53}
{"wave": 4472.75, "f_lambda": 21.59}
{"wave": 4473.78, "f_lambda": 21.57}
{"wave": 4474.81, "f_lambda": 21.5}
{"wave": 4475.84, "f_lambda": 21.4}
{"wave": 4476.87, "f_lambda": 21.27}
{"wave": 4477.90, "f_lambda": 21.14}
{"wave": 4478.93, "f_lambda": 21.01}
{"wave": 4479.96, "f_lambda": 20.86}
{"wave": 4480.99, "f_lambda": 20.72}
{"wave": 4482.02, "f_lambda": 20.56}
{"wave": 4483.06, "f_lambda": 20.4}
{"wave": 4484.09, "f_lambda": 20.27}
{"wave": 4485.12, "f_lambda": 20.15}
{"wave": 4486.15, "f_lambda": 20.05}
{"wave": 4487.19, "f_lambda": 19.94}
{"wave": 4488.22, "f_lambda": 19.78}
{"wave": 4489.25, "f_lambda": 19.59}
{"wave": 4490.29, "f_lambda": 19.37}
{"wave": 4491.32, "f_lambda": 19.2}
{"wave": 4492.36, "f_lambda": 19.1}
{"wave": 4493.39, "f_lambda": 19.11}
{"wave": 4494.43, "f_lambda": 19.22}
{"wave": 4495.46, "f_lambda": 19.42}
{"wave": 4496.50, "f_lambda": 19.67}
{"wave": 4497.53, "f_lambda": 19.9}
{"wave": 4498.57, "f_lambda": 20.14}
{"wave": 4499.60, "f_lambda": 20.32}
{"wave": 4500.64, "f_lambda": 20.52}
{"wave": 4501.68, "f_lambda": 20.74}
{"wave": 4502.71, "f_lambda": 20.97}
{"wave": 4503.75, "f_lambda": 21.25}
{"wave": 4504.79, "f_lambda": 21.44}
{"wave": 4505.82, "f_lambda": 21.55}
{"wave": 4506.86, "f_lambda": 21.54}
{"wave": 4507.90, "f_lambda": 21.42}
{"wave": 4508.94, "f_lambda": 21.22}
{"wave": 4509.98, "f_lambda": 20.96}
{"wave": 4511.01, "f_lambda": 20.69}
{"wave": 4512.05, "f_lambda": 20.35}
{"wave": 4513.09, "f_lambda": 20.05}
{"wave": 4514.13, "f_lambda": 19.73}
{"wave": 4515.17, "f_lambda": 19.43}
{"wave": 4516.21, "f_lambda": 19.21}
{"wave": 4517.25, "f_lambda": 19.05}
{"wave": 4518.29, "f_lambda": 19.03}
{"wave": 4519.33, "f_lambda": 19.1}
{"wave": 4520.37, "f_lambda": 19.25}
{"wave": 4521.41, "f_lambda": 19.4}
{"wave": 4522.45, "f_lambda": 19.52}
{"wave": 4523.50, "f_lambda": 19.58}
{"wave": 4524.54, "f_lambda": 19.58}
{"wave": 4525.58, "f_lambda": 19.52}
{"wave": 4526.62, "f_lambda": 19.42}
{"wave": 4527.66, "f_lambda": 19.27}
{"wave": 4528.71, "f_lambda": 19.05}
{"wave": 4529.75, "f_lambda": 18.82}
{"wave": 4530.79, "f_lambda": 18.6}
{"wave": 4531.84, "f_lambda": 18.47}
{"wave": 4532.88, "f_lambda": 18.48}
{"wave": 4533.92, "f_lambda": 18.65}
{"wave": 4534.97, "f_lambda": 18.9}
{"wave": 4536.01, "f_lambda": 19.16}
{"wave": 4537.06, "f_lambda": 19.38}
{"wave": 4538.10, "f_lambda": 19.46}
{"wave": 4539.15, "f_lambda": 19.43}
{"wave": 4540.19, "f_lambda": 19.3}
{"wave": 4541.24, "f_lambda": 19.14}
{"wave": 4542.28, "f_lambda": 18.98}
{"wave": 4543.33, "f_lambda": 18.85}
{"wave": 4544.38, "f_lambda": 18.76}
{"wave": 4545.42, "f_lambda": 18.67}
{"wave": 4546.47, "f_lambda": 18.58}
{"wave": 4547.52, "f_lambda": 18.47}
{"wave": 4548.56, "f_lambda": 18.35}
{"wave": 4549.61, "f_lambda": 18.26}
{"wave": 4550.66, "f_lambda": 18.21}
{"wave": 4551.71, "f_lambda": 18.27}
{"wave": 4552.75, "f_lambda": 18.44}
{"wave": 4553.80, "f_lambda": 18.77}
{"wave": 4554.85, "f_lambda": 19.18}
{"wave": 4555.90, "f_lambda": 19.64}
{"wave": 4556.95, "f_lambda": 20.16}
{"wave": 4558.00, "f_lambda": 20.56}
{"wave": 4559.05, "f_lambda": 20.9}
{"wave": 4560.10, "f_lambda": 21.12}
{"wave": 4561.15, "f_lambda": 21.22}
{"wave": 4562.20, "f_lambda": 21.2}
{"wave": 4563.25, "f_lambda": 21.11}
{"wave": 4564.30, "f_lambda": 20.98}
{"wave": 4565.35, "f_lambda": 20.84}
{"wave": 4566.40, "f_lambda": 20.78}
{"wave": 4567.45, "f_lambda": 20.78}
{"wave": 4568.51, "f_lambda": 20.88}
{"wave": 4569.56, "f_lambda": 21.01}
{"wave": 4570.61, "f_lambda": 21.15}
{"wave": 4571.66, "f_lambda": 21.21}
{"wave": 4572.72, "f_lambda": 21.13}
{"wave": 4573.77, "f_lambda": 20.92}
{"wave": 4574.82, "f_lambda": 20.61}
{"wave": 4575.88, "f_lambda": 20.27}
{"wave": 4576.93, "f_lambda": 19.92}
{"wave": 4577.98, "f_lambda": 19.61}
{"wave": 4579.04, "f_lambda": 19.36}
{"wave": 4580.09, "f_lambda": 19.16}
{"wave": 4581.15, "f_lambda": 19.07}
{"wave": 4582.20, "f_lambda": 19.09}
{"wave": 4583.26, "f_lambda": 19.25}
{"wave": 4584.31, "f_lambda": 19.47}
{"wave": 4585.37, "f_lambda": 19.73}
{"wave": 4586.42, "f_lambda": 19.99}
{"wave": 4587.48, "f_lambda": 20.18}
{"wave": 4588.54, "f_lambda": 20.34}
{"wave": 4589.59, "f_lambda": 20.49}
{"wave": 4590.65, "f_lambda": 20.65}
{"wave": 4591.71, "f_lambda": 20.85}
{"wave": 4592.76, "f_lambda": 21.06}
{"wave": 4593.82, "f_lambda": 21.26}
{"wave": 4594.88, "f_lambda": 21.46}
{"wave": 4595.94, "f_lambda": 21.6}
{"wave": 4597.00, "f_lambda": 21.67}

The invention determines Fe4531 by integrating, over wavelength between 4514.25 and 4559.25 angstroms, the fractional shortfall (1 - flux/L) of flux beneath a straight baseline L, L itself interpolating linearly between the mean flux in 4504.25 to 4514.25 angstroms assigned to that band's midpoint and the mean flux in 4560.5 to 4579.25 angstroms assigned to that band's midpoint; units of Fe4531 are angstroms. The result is 3.8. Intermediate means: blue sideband 20.9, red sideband 20.7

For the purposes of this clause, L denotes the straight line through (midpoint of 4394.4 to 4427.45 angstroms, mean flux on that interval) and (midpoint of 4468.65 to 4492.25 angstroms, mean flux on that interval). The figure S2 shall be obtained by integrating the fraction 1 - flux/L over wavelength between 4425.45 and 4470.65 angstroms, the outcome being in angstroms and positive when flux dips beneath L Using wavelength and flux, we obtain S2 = 1.6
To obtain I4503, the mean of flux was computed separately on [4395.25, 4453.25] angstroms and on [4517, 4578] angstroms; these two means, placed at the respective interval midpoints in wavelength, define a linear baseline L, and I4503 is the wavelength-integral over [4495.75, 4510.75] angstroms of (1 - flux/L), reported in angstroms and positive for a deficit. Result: -1.2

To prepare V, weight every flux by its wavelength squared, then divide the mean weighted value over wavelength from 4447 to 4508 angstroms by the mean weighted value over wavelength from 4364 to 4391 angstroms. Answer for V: 1.15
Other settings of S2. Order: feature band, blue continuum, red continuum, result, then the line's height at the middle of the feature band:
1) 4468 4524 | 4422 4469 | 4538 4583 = -3.0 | 19.3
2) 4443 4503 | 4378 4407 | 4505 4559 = -3.2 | 18.7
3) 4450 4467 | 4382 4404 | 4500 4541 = 0.3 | 18.9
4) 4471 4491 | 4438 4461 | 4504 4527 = -1.2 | 19.5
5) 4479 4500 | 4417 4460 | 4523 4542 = -1.0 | 19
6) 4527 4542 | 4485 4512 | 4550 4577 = 1.0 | 20.3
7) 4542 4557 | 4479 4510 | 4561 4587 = 1.2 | 20.3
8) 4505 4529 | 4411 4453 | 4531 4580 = -0.5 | 19.5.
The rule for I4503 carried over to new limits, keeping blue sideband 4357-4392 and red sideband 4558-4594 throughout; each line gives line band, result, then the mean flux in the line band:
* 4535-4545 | 0.4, 19.2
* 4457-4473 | -0.2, 19.4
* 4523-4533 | 0.4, 19.1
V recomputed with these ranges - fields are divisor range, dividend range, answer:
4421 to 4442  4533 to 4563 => 1.07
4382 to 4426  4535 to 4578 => 1.16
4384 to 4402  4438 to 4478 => 1.11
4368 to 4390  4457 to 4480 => 1.15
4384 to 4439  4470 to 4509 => 1.16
